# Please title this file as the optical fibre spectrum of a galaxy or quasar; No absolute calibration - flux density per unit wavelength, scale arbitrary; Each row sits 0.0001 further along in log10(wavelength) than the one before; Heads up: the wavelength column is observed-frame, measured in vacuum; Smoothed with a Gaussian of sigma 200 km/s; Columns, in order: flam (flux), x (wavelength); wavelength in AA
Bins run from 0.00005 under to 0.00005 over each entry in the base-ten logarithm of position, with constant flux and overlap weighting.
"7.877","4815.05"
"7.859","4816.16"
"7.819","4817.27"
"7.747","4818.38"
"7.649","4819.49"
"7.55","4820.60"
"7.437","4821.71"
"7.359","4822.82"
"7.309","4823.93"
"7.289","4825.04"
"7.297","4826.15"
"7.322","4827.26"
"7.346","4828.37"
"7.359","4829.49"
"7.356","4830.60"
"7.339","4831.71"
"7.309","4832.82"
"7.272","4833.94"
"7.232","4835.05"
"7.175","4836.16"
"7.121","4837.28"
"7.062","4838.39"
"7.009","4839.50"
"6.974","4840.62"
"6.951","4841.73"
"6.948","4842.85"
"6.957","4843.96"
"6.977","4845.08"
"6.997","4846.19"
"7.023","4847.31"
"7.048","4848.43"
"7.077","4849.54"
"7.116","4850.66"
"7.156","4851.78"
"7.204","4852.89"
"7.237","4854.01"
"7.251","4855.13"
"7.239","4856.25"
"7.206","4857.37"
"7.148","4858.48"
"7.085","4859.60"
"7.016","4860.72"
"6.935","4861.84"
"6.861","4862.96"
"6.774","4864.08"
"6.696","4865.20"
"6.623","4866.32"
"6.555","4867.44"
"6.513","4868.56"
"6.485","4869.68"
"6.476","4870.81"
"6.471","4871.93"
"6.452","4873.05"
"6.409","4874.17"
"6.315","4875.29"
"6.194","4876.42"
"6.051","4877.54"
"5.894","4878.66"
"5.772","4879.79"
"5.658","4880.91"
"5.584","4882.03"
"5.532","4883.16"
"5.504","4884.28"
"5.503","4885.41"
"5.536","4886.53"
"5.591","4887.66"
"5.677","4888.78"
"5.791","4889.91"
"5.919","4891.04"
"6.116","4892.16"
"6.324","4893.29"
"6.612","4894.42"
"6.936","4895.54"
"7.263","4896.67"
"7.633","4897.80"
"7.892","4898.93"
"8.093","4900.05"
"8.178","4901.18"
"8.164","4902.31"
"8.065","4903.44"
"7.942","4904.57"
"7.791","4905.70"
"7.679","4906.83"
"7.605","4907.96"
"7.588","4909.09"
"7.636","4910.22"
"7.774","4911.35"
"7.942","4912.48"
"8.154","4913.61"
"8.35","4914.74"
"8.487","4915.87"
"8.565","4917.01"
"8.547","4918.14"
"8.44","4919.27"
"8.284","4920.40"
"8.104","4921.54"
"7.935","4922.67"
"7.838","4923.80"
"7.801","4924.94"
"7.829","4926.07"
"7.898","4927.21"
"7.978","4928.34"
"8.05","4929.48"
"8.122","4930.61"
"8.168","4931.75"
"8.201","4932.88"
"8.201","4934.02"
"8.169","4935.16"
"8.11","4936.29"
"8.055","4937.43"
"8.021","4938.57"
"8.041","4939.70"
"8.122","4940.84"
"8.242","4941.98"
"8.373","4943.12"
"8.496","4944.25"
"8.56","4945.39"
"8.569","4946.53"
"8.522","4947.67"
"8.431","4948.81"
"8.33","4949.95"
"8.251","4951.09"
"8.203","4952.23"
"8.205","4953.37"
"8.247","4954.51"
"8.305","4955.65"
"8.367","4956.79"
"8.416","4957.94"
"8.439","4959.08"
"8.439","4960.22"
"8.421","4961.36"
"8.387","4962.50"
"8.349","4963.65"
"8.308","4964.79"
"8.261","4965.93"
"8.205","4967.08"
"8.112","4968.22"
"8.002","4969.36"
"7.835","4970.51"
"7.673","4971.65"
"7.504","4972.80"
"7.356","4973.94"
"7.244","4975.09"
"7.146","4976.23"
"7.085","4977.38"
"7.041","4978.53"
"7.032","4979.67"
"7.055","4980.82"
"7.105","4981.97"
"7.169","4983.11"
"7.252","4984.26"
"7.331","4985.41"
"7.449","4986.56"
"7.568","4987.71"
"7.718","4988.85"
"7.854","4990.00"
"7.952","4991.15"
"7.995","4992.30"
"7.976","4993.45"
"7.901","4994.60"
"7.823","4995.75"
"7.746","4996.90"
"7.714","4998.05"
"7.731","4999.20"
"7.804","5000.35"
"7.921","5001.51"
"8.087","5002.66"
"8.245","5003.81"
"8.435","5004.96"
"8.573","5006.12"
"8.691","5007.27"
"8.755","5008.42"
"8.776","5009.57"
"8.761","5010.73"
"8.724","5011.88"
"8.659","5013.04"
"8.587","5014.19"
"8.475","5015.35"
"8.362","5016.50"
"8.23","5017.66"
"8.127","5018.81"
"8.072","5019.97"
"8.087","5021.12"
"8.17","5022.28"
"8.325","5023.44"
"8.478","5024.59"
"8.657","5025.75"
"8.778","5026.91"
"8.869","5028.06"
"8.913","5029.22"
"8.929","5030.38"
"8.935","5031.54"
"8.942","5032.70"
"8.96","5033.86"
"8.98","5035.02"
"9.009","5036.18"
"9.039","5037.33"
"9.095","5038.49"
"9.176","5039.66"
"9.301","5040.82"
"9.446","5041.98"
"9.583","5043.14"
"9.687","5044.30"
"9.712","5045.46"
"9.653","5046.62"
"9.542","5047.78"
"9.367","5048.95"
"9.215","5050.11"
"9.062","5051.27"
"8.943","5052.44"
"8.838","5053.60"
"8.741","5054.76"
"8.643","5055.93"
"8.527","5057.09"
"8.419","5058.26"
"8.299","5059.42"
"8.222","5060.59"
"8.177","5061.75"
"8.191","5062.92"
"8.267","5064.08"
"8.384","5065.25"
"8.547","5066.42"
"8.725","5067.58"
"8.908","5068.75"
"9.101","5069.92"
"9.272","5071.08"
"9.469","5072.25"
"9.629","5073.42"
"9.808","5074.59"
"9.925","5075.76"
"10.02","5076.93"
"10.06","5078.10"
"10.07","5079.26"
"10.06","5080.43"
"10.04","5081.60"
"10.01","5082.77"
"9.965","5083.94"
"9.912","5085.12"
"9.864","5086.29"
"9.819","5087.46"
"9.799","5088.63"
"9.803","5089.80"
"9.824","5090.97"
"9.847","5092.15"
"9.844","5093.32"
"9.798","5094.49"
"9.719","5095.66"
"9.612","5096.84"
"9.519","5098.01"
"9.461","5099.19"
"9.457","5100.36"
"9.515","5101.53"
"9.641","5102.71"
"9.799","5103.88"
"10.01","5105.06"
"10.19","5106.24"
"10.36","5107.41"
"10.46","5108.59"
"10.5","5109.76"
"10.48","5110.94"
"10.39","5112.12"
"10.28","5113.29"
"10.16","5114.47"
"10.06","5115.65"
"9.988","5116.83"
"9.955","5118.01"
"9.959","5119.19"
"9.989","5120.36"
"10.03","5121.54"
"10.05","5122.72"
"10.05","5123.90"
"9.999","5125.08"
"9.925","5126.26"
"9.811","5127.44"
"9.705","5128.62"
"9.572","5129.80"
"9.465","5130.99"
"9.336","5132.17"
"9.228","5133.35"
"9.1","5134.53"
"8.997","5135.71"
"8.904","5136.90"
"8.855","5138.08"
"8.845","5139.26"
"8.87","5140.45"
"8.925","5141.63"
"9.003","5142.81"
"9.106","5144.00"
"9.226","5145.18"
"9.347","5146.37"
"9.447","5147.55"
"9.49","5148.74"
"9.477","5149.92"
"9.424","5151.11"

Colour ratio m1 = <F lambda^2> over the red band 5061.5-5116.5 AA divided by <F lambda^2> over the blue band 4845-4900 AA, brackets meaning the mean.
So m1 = 1.6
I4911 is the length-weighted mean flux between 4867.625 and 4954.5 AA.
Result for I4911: 7.43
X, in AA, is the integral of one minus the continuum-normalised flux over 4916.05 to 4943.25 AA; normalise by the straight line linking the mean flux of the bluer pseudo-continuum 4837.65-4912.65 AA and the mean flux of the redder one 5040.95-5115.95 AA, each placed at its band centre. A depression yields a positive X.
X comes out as -2.11 AA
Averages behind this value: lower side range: 6.83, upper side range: 9.51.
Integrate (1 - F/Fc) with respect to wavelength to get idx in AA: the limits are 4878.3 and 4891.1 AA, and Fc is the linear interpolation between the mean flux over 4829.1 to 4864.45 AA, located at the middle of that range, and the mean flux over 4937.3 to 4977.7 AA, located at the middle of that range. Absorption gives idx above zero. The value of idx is 3.1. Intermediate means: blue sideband 7.11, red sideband 8.13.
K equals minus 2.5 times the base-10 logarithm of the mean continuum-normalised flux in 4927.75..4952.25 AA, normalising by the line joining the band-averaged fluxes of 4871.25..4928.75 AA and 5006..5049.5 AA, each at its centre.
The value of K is -0.08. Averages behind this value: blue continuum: 7.12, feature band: 8.24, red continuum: 8.86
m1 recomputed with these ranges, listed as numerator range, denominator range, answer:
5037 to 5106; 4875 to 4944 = 1.35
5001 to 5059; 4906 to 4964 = 1.12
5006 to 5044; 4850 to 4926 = 1.31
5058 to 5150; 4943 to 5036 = 1.23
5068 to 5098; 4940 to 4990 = 1.29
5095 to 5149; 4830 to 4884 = 1.59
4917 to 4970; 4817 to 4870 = 1.20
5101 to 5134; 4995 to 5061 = 1.19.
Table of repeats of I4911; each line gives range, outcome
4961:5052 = 8.31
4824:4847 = 7.17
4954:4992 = 7.78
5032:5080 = 9.1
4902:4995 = 7.98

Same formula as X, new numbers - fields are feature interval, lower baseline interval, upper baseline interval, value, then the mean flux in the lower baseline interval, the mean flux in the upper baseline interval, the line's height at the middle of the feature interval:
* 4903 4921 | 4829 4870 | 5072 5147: -0.9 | 7.04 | 9.74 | 7.69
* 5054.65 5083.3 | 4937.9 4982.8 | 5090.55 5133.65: 0.8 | 8.01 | 9.9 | 9.36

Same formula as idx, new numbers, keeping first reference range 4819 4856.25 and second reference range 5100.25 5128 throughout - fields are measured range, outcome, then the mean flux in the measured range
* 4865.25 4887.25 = 4.4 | 6.09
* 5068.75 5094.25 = -0.2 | 9.8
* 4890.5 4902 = 1.0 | 7.13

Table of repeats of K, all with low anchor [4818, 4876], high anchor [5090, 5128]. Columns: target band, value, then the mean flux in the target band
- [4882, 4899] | 0.22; 6.18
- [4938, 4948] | -0.03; 8.33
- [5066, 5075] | 0.04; 9.18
